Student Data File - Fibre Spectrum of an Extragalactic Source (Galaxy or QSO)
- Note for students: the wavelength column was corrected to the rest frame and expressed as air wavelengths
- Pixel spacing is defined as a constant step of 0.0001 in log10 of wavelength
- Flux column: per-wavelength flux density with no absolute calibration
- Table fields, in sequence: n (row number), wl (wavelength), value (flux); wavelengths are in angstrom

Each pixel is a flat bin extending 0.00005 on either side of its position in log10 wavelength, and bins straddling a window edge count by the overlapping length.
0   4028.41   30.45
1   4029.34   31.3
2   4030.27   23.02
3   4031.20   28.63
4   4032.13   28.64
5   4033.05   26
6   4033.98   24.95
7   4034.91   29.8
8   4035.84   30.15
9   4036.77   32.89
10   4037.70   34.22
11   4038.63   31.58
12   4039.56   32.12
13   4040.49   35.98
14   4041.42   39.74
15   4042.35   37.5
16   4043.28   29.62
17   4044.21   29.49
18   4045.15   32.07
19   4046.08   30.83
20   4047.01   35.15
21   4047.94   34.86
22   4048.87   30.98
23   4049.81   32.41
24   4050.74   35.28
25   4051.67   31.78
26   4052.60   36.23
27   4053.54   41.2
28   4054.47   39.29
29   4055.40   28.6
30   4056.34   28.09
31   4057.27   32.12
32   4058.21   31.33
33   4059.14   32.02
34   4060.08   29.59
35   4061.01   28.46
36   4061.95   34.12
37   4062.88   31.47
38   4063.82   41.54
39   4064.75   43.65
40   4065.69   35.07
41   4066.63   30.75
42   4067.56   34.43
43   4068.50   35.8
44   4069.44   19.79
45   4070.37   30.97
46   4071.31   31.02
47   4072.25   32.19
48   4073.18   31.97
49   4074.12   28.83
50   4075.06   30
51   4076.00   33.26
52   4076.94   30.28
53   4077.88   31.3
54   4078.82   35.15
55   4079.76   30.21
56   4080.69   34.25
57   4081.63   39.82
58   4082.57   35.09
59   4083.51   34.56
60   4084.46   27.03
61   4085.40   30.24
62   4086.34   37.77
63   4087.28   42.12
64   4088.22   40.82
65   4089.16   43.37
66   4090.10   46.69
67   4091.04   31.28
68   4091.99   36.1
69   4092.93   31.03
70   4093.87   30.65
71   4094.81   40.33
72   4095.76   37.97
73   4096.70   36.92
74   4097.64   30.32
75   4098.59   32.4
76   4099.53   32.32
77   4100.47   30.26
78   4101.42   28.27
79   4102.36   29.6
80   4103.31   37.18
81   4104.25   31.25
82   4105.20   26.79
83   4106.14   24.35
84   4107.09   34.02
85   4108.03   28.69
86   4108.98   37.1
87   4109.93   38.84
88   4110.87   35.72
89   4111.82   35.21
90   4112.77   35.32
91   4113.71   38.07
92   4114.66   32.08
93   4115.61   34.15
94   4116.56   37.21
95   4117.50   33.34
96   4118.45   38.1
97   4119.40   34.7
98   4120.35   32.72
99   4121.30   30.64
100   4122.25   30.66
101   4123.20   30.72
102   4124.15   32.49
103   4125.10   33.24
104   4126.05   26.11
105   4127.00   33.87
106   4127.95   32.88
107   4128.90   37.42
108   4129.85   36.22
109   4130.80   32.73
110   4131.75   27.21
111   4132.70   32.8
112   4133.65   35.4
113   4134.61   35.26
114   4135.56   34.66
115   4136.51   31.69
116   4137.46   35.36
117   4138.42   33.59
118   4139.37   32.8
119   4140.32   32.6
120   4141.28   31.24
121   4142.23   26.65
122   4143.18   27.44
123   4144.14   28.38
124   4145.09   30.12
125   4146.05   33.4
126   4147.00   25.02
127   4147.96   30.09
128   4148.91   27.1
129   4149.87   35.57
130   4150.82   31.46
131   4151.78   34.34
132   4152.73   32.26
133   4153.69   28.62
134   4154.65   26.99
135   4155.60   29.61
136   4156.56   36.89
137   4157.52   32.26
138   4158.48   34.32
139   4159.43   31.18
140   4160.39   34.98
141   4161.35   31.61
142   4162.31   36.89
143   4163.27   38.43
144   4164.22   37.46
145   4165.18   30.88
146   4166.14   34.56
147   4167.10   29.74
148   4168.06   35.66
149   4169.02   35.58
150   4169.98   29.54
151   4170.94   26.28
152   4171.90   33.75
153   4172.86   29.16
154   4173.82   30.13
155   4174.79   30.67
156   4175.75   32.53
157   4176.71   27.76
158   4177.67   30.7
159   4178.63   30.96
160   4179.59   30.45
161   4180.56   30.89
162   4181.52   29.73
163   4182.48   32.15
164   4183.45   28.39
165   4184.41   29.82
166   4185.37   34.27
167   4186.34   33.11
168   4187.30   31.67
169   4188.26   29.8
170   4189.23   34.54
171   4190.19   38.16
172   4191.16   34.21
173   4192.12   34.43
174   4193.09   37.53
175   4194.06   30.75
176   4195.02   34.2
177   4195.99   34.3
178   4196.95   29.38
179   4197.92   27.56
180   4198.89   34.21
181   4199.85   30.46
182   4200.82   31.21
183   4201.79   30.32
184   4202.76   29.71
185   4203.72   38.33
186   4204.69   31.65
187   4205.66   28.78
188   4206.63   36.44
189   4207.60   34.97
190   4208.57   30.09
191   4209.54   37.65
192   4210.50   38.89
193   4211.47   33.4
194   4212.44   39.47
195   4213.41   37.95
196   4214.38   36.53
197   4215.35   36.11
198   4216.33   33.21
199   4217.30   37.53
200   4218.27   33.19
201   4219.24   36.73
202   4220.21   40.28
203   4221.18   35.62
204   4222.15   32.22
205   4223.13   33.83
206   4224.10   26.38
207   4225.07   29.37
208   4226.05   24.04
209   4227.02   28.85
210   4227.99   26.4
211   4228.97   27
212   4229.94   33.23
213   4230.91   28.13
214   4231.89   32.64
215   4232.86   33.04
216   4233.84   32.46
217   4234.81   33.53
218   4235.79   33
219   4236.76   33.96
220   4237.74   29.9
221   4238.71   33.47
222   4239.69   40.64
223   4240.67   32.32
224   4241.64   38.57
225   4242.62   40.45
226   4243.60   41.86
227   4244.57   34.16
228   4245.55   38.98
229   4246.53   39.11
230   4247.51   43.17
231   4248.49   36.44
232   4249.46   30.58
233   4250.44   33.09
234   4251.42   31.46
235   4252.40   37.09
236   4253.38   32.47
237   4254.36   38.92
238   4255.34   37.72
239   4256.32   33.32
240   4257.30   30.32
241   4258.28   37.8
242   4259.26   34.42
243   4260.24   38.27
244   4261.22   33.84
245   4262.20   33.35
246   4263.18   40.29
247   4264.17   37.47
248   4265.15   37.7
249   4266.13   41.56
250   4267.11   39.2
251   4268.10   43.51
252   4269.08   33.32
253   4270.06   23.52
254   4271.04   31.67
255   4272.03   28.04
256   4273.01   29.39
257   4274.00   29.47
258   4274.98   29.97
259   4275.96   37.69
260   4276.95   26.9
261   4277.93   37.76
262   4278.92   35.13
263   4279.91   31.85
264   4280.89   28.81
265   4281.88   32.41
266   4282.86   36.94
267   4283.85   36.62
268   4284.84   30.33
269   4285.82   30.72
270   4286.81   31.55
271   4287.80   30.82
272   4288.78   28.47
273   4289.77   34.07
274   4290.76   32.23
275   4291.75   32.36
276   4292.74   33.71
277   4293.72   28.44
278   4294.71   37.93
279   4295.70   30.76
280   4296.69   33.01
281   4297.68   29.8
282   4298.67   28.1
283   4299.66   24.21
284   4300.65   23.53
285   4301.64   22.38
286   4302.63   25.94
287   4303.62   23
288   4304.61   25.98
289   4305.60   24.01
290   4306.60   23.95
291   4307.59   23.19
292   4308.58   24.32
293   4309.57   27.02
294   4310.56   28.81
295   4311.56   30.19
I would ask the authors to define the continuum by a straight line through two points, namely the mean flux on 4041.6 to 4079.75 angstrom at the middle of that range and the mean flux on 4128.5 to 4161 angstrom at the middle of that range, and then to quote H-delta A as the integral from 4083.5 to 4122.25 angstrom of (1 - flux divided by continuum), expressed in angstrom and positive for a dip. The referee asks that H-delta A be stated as -2.3 angstrom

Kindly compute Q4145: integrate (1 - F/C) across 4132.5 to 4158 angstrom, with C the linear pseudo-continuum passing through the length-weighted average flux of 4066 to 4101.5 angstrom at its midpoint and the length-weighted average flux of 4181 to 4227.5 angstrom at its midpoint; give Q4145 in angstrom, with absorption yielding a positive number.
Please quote 1.4 angstrom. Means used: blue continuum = 33.6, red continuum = 33.2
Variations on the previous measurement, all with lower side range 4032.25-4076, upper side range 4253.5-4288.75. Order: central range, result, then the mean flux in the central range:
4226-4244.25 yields 0.4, 33.1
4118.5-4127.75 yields 0.3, 32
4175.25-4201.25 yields 1.1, 32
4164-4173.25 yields 0.3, 32.1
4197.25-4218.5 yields -0.3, 33.9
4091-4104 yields -0.2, 33.2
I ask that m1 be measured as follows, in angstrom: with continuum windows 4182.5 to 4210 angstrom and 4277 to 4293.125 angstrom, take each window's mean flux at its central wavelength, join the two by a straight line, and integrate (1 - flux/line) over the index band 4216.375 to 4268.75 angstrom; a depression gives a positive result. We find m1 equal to -3.44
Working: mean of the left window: 32.7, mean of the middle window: 34.8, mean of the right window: 32.6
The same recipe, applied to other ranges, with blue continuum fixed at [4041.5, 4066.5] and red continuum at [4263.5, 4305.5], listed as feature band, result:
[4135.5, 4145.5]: 0.50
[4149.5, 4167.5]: -0.21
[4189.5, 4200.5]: -0.29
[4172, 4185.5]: 0.81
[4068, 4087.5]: 0.62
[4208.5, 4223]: -1.75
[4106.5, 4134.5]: -0.57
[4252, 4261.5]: -1.09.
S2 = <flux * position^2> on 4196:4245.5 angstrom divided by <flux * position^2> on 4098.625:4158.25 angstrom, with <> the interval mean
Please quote 1.08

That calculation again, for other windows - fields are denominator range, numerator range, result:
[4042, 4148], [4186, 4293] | 1.09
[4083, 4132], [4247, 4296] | 1.08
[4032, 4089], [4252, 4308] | 1.08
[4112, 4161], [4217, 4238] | 1.03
